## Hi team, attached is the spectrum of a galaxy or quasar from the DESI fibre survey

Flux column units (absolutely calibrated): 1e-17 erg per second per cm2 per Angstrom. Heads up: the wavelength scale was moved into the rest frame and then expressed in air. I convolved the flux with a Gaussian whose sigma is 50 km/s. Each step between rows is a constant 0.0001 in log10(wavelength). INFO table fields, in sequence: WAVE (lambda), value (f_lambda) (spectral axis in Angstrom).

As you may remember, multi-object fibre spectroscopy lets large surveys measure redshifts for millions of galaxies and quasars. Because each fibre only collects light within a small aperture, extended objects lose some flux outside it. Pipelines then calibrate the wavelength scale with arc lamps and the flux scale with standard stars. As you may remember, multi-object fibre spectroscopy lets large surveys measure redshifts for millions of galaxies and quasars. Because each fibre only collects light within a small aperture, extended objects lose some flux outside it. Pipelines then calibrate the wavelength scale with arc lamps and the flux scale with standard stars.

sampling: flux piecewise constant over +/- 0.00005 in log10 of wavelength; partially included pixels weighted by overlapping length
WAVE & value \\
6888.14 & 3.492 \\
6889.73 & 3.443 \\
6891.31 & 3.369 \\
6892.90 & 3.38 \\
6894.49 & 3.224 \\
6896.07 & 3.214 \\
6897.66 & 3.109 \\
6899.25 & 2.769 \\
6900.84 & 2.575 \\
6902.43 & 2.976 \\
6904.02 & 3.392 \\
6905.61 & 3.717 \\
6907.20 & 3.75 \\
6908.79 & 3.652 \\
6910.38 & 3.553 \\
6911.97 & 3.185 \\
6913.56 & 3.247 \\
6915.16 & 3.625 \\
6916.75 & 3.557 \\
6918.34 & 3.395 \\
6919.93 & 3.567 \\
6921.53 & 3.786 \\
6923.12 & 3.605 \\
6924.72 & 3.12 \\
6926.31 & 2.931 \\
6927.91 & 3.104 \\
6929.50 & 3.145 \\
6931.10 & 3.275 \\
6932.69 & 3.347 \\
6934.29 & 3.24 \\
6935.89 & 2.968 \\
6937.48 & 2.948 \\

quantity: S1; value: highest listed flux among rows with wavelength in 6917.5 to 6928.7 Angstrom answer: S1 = 3.786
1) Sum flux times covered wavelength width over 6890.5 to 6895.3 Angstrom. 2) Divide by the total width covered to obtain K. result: 3.33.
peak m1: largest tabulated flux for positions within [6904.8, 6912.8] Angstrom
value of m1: 3.75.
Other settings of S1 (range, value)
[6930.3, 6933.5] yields 3.347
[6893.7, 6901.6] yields 3.224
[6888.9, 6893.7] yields 3.443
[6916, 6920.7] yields 3.567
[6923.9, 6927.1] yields 3.12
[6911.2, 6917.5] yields 3.625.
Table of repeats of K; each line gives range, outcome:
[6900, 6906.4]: 3.16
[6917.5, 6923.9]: 3.59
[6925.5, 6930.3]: 3.06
